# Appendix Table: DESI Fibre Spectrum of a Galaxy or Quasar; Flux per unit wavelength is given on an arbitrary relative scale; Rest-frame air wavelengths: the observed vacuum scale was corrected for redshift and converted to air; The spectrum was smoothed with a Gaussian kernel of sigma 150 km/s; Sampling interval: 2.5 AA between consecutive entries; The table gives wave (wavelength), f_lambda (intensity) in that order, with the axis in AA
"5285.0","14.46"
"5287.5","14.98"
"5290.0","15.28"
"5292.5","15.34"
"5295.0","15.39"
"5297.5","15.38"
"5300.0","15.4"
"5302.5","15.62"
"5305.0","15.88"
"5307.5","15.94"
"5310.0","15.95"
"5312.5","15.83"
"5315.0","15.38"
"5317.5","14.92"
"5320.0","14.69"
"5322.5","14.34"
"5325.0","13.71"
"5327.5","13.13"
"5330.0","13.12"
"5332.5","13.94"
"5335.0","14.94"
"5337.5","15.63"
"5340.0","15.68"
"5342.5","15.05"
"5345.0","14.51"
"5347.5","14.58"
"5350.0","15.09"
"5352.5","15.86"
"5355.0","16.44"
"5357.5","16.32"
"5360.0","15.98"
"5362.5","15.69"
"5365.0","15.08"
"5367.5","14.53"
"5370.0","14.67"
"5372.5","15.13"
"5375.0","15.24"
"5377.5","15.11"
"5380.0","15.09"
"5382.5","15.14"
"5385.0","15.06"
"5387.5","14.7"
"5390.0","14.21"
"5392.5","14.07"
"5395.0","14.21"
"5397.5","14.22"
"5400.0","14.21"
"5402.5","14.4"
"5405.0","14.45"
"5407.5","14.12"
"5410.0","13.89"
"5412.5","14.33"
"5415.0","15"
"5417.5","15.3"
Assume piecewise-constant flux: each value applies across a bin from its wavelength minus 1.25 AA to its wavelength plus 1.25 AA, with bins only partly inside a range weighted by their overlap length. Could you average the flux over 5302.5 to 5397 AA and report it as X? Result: 15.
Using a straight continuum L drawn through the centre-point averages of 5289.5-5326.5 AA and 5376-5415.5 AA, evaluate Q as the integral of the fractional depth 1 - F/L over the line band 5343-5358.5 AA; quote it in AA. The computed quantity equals -0.6 AA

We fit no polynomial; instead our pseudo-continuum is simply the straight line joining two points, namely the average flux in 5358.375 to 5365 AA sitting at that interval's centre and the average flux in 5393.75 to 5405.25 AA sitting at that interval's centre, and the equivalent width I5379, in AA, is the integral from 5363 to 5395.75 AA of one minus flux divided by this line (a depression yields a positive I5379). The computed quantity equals 0.5 AA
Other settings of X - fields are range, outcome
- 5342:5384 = 15.3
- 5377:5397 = 14.7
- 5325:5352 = 14.6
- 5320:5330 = 13.8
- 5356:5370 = 15.5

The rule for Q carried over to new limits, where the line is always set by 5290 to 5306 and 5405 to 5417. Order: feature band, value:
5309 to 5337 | 1.3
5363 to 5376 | -0.1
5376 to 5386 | -0.3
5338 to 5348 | 0.0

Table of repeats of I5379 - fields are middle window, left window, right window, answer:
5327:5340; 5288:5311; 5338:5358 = 0.92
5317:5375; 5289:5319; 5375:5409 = 0.51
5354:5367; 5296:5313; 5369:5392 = -0.60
